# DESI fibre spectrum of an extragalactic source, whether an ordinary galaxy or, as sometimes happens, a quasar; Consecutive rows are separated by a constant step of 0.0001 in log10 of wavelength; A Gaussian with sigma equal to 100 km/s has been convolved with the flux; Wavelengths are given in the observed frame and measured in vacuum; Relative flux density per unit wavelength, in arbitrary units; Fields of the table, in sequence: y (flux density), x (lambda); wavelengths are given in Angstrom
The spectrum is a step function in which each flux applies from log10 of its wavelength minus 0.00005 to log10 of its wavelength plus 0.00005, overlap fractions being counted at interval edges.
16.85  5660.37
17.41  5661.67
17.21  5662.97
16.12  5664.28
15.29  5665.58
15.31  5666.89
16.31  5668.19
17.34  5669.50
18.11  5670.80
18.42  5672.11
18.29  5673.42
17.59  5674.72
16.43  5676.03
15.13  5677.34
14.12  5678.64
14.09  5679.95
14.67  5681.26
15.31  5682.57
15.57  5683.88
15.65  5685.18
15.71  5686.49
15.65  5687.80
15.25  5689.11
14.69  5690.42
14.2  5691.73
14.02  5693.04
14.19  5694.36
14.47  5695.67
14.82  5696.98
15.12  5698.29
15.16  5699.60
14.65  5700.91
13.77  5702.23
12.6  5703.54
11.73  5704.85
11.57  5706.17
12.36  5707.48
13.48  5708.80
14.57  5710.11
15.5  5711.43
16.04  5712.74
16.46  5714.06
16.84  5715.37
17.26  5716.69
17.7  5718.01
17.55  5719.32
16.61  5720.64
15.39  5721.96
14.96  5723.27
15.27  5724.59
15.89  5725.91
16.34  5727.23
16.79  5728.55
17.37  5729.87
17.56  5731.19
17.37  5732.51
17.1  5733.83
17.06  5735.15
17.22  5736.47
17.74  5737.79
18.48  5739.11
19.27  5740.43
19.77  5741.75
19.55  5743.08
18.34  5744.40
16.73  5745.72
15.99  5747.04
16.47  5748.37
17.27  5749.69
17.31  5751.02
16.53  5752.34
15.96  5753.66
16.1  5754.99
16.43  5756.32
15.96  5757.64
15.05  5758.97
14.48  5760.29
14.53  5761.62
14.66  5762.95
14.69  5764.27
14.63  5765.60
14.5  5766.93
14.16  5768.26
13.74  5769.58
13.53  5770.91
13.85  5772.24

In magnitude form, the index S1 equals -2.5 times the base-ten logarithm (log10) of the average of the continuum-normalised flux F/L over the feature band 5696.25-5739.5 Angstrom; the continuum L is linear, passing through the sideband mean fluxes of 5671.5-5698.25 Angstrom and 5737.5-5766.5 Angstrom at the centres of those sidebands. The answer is 0.02 mag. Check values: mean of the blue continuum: 15.4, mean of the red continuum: 16.6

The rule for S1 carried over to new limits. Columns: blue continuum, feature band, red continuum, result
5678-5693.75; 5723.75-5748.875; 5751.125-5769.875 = -0.152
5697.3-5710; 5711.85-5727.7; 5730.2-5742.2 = -0.049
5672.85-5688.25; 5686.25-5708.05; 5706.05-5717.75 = 0.097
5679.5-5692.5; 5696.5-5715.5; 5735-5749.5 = 0.133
